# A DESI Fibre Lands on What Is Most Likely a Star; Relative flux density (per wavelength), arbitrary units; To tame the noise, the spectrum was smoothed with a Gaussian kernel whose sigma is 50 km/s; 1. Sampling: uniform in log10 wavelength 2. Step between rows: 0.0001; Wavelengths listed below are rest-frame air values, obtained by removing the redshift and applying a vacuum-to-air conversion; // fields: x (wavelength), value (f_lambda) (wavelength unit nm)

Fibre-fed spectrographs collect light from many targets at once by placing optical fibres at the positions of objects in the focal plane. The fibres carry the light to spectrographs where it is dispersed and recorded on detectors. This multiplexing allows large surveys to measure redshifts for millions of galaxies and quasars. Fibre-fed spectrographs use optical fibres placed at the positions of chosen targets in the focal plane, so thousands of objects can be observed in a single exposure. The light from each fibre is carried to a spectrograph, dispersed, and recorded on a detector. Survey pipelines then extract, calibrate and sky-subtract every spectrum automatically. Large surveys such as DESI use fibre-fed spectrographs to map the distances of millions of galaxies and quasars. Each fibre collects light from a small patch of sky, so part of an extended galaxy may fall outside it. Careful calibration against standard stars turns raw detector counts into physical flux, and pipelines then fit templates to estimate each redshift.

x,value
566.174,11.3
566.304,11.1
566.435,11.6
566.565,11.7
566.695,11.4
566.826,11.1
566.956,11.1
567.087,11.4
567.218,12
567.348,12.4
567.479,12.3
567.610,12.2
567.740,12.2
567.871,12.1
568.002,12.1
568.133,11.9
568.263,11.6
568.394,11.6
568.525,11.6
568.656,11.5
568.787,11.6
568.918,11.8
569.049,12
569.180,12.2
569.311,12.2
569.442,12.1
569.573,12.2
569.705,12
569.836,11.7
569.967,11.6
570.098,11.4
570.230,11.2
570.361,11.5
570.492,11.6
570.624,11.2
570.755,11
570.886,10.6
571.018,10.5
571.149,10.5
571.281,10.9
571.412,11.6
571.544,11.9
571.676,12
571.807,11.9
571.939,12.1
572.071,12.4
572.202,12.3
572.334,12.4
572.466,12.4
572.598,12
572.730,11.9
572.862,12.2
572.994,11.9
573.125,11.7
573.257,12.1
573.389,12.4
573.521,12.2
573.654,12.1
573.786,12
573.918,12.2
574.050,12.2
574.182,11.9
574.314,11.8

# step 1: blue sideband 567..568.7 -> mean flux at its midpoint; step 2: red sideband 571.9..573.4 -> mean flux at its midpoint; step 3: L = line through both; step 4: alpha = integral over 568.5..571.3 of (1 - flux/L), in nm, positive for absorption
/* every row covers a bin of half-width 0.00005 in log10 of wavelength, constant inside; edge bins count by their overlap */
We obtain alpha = 0.12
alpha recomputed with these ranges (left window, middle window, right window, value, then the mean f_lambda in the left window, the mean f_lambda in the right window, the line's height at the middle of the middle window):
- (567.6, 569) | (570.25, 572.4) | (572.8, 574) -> 0.084 nm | 11.8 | 12.1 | 12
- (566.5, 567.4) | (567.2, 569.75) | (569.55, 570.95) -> -0.104 nm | 11.6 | 11.4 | 11.5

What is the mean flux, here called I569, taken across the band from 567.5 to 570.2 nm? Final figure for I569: 11.9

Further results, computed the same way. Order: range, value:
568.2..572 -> 11.6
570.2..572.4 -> 11.5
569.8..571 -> 11.3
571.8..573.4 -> 12.1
